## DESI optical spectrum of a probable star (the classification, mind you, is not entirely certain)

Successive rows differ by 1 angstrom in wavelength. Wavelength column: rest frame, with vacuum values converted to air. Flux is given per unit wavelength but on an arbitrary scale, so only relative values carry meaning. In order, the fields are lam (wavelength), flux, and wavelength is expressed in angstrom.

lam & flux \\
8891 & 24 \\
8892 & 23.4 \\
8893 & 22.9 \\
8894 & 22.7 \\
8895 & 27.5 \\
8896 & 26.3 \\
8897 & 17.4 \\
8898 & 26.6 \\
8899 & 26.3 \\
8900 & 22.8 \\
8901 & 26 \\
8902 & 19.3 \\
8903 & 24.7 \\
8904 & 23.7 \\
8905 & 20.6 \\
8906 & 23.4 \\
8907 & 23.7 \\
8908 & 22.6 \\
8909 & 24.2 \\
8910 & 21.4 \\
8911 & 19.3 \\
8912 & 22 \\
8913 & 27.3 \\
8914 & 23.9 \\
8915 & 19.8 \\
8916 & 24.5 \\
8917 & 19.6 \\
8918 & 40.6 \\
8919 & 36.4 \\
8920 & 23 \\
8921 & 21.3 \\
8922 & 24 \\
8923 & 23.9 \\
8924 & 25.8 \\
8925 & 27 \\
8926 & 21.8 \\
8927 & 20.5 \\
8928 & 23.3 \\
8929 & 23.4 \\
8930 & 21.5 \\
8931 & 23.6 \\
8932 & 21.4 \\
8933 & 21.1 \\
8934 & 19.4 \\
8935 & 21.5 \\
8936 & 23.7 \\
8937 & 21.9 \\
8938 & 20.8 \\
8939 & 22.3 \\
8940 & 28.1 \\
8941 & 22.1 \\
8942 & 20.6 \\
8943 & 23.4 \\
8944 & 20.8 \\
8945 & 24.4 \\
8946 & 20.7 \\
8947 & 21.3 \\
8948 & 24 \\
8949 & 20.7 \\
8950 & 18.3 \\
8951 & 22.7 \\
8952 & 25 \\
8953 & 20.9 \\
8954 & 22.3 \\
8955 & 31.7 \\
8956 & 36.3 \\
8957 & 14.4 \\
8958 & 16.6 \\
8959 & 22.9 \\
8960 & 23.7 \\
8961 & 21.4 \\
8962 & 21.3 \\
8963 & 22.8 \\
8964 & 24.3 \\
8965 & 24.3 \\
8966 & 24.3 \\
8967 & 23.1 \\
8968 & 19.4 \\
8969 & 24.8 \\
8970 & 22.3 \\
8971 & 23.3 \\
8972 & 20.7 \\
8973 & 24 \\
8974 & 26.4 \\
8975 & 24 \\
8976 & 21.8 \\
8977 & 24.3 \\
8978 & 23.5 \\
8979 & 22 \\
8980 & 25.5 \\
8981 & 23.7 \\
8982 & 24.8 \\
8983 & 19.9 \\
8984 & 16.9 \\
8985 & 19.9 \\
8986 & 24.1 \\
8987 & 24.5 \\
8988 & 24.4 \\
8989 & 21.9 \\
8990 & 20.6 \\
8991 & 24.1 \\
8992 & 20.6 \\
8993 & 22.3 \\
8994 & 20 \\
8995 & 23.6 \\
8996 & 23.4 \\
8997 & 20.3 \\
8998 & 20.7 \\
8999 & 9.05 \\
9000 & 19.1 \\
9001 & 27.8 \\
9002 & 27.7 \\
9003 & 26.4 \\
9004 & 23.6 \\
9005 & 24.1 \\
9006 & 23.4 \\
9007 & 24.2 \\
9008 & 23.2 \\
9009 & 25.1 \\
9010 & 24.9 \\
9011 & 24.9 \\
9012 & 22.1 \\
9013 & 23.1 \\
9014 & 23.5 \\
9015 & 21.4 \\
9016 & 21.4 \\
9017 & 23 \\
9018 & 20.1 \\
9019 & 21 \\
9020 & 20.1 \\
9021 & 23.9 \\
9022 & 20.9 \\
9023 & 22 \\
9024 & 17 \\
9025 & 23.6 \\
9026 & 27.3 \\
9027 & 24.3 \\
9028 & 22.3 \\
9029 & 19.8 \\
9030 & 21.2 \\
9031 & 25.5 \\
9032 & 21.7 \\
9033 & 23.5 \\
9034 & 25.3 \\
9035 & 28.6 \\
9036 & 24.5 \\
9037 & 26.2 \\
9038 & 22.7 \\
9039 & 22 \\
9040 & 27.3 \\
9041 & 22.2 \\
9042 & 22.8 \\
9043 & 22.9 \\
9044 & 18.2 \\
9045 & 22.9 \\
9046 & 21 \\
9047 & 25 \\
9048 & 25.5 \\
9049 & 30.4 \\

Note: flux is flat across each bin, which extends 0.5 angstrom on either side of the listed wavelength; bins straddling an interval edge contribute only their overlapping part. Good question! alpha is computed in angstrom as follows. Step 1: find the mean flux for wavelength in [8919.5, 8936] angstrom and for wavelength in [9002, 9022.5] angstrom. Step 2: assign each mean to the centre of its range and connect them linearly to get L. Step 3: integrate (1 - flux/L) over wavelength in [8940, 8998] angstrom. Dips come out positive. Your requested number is 0.6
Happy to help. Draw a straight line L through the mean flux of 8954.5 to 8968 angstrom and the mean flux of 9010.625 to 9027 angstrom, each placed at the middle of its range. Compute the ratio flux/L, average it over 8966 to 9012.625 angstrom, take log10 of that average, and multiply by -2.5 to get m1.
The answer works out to 0.00 mag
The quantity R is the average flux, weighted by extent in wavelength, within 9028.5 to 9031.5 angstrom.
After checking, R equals 22.2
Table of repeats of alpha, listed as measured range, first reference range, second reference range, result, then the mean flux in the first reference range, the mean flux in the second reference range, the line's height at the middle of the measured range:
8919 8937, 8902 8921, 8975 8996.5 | 0.61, 24.3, 22.5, 23.9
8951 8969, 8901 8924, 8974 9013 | 0.06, 24.1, 22.7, 23.3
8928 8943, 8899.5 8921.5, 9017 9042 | 0.98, 24.1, 23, 23.9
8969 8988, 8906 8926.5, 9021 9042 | 0.78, 24.6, 23.4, 23.9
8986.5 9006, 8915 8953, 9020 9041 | 0.82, 23.3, 23.4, 23.3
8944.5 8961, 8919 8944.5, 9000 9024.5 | 0.09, 22.9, 23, 22.9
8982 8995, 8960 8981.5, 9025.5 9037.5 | 0.94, 23.2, 24.2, 23.5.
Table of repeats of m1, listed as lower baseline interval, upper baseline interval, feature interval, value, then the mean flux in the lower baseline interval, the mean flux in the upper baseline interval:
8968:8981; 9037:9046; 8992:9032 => 0.03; 23.4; 22.7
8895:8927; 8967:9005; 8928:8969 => 0.03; 24.2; 22.5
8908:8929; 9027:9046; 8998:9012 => 0.02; 24.4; 23.3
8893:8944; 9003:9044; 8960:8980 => 0.01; 23.5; 23.1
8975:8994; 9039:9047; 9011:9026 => 0.03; 22.5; 22.6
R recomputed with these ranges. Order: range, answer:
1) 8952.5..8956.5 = 27.8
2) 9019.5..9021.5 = 22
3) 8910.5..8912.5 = 20.6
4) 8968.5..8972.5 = 22.8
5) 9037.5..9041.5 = 23.6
